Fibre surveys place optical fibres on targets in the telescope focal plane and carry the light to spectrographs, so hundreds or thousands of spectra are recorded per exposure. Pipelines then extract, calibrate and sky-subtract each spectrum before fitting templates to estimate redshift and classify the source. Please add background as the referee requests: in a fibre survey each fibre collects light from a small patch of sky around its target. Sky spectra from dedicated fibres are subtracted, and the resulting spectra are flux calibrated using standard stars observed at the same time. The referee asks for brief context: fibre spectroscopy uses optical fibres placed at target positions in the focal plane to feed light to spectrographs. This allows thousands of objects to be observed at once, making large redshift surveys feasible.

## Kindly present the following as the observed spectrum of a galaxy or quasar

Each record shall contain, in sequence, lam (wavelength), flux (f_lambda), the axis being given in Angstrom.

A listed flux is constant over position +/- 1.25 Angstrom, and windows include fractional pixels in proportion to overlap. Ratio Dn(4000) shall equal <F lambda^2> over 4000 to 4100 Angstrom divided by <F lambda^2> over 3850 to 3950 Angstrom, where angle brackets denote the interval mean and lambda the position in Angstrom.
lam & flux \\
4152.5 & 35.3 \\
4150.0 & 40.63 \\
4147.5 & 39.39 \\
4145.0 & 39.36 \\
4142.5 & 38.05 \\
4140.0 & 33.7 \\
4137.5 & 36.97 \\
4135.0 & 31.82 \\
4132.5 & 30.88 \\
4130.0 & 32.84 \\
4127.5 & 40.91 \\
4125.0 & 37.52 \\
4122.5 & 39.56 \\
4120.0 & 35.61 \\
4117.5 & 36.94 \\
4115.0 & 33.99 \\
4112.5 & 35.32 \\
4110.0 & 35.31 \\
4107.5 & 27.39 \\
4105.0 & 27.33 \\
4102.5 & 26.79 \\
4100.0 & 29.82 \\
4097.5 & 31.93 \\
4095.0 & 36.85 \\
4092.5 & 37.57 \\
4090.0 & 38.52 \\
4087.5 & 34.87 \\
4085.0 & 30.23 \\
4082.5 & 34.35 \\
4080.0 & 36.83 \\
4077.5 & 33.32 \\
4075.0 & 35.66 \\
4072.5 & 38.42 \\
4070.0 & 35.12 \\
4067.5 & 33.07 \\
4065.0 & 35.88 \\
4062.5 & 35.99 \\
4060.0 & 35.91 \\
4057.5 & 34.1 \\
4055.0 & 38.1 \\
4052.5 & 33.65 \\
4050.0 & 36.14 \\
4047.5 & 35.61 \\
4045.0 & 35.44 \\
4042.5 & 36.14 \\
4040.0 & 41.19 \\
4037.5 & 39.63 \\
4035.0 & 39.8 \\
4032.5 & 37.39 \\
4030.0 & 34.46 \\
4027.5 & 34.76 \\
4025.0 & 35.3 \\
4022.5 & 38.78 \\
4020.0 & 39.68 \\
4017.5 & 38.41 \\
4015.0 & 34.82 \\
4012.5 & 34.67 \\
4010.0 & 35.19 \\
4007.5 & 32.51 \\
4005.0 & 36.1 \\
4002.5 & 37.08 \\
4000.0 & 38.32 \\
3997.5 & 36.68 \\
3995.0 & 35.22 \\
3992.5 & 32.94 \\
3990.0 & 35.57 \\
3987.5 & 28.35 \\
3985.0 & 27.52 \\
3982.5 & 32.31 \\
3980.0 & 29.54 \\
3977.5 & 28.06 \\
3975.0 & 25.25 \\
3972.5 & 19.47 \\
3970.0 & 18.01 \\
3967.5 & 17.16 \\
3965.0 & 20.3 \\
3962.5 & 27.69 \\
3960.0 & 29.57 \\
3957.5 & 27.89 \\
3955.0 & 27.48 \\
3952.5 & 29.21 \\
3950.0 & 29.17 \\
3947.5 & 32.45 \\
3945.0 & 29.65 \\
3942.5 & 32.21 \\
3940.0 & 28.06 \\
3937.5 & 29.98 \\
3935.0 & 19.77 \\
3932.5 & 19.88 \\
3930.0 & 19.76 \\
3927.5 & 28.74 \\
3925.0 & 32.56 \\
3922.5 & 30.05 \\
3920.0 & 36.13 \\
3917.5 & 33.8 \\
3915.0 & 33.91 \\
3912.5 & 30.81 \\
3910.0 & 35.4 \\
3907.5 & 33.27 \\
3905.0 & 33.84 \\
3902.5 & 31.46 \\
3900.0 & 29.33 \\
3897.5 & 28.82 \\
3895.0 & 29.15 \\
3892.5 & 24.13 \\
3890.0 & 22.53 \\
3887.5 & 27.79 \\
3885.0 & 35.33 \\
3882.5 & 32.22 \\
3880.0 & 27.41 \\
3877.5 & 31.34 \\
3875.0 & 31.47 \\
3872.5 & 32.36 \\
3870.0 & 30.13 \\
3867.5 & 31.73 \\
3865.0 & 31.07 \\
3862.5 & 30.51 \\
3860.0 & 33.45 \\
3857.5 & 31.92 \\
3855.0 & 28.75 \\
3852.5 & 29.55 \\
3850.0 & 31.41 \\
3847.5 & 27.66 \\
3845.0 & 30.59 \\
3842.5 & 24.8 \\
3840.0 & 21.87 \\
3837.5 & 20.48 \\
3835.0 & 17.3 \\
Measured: 1.3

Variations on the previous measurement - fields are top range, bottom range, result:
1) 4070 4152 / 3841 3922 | 1.28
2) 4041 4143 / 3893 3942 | 1.28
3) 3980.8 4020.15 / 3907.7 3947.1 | 1.21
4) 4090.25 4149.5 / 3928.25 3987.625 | 1.44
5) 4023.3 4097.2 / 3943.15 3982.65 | 1.43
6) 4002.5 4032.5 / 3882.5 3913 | 1.26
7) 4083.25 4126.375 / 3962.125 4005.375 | 1.24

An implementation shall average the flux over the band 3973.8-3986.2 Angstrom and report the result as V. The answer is 28.6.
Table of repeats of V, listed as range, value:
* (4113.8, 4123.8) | 36.5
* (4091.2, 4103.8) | 32.6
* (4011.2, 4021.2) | 36.9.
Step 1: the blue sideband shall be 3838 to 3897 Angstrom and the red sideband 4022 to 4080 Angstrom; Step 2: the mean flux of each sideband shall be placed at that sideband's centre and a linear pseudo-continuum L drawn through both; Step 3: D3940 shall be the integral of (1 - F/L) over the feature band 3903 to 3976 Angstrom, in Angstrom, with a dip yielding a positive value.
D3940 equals 8.9 Angstrom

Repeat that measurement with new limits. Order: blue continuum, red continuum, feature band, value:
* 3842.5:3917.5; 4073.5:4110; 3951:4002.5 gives 5.17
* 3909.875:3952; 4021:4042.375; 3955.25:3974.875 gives 5.41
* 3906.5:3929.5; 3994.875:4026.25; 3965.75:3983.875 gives 5.56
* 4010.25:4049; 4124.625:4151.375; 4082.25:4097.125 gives 0.60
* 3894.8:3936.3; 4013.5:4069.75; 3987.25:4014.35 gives -0.53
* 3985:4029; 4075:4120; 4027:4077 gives -2.74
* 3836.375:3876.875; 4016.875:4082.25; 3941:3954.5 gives 0.97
